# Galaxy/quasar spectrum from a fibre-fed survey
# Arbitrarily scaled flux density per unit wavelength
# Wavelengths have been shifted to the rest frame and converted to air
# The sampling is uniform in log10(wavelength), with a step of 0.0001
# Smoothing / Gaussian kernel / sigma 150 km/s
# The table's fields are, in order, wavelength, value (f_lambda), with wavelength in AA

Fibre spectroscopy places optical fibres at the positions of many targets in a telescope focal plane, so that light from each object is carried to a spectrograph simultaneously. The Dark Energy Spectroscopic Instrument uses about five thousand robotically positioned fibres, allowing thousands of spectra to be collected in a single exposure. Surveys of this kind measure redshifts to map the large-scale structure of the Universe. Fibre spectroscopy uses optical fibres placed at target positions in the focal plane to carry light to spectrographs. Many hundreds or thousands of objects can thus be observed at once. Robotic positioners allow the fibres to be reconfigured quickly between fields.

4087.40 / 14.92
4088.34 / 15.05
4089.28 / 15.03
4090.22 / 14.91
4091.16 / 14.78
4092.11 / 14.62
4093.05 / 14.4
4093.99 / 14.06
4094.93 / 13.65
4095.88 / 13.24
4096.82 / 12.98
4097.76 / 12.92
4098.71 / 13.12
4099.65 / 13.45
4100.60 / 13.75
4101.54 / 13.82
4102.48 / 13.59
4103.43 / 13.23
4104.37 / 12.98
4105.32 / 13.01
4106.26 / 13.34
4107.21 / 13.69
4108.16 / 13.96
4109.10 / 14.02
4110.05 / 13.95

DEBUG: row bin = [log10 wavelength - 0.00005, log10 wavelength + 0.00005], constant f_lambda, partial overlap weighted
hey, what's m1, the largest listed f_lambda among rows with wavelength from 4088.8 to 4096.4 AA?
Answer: 15.03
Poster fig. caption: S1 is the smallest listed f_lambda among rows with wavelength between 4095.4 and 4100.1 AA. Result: 12.92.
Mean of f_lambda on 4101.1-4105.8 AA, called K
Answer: 13.3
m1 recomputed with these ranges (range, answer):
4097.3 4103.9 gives 13.82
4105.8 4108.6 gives 13.96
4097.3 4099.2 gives 13.12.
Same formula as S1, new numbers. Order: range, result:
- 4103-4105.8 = 12.98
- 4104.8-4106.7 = 13.01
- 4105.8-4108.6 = 13.34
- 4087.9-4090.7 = 14.91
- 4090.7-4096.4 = 13.24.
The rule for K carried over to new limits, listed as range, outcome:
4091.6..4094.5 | 14.4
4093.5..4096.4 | 13.7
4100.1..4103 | 13.7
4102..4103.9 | 13.4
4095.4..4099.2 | 13.1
